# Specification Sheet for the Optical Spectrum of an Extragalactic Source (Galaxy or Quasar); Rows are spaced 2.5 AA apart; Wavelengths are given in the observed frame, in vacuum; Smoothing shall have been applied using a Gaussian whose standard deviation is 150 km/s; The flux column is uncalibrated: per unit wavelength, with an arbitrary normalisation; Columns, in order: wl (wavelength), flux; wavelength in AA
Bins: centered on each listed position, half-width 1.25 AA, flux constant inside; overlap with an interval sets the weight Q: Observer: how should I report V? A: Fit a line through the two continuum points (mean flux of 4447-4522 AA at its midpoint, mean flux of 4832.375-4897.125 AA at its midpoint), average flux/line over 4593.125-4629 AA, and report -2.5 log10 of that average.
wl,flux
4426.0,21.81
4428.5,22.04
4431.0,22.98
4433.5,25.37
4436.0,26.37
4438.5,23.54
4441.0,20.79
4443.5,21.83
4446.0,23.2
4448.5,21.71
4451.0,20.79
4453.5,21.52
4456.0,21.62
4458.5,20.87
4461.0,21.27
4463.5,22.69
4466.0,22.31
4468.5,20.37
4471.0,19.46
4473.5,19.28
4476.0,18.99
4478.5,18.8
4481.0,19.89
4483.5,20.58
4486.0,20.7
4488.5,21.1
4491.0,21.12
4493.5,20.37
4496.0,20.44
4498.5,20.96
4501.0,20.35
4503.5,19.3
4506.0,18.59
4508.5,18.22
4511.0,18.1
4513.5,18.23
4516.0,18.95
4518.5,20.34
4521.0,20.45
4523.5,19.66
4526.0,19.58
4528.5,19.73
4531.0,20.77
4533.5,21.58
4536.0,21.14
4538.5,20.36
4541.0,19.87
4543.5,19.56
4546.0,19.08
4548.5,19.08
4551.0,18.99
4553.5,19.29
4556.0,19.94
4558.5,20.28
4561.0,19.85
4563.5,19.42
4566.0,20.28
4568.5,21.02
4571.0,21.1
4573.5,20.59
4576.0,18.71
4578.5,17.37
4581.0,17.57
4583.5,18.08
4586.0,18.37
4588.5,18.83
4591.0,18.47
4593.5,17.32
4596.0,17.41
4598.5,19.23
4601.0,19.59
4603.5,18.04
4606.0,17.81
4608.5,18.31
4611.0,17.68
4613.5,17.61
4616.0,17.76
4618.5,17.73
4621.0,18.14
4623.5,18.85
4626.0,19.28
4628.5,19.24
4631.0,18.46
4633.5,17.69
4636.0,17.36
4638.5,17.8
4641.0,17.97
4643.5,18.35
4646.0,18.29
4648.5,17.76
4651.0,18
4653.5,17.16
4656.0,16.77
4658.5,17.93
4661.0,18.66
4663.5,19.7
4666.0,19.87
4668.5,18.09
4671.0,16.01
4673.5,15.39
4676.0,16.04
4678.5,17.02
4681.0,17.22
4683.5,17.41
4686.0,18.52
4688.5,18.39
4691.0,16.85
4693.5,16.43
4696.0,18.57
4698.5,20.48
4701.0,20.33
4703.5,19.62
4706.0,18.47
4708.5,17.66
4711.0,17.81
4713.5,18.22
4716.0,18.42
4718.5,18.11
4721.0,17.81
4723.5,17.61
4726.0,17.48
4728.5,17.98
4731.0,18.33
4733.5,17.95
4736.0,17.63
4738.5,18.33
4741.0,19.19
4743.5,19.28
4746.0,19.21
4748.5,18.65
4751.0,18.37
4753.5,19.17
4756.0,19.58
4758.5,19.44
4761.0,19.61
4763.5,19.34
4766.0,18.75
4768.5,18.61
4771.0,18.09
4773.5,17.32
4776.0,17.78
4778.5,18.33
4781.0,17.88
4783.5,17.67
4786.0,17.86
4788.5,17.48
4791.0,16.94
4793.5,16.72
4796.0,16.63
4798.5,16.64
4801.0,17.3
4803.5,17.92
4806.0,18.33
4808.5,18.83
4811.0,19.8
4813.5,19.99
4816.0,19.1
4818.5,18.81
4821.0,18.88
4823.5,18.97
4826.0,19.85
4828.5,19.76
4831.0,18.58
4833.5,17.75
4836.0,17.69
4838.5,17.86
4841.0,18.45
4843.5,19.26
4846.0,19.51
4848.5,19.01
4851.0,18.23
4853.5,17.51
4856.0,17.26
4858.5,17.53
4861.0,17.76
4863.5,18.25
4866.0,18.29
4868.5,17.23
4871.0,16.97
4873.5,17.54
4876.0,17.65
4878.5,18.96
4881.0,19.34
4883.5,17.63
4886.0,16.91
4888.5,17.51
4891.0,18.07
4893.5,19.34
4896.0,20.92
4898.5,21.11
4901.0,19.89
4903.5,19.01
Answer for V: 0.07 mag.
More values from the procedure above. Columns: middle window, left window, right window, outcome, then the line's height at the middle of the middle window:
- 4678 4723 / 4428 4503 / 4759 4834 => 0.06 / 19.2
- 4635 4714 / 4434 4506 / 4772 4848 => 0.08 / 19.4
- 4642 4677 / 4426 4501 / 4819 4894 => 0.12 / 19.8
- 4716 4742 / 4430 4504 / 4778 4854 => 0.06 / 19.1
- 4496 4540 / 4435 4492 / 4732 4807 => 0.05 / 20.7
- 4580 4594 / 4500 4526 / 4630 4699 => 0.02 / 18.5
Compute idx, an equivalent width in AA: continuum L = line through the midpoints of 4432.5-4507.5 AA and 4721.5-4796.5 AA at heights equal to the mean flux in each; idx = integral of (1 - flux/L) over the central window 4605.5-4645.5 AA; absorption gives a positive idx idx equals 2.94 AA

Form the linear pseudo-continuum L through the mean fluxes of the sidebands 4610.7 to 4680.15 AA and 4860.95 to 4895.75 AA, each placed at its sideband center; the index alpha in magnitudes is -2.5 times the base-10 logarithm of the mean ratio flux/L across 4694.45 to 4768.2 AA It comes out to -0.04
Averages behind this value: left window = 17.9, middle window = 18.7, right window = 18.1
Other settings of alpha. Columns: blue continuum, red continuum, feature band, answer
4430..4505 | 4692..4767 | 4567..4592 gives 0.06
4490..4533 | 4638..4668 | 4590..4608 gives 0.03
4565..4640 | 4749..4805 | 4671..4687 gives 0.09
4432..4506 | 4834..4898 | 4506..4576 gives 0.05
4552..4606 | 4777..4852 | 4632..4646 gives 0.06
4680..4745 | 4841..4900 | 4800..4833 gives -0.04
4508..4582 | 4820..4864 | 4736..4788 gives 0.01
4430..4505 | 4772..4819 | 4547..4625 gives 0.07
